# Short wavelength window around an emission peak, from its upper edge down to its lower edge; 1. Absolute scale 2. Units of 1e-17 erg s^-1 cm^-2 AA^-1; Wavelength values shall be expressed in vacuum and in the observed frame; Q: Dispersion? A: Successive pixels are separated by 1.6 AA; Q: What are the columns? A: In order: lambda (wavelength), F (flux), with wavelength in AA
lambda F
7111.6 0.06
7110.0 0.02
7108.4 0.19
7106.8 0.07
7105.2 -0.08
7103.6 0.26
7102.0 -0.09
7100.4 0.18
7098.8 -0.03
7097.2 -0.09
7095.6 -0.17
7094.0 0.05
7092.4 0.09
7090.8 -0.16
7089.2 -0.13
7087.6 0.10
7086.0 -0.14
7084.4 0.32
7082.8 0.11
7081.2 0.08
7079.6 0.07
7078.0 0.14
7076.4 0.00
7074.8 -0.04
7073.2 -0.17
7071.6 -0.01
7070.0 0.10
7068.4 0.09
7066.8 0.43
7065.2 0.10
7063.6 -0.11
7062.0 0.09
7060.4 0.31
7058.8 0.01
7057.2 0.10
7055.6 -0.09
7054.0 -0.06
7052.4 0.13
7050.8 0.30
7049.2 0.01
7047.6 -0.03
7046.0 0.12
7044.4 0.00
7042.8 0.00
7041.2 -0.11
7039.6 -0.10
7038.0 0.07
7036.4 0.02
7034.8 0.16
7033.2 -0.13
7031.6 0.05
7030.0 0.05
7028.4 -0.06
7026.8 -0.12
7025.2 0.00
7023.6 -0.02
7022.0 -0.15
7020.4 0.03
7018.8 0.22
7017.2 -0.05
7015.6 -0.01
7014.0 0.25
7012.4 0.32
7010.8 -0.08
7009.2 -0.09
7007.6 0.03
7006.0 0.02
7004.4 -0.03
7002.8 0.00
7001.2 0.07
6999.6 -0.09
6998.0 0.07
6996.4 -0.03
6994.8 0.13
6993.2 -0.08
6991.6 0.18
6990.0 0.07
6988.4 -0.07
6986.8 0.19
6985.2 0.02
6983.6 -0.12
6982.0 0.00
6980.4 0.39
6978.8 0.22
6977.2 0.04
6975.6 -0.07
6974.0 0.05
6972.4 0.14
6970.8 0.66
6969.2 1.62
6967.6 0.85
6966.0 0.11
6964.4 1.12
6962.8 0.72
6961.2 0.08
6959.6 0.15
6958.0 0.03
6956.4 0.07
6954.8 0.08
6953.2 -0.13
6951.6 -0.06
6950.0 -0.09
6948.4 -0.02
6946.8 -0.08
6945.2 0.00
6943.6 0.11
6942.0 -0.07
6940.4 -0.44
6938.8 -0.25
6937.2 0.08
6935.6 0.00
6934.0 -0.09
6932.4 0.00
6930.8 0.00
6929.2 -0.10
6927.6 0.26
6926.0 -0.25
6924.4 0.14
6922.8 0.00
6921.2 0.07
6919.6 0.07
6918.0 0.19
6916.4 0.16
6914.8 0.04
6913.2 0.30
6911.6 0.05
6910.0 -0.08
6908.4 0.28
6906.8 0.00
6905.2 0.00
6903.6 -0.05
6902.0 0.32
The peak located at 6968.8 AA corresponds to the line [O II] 3727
